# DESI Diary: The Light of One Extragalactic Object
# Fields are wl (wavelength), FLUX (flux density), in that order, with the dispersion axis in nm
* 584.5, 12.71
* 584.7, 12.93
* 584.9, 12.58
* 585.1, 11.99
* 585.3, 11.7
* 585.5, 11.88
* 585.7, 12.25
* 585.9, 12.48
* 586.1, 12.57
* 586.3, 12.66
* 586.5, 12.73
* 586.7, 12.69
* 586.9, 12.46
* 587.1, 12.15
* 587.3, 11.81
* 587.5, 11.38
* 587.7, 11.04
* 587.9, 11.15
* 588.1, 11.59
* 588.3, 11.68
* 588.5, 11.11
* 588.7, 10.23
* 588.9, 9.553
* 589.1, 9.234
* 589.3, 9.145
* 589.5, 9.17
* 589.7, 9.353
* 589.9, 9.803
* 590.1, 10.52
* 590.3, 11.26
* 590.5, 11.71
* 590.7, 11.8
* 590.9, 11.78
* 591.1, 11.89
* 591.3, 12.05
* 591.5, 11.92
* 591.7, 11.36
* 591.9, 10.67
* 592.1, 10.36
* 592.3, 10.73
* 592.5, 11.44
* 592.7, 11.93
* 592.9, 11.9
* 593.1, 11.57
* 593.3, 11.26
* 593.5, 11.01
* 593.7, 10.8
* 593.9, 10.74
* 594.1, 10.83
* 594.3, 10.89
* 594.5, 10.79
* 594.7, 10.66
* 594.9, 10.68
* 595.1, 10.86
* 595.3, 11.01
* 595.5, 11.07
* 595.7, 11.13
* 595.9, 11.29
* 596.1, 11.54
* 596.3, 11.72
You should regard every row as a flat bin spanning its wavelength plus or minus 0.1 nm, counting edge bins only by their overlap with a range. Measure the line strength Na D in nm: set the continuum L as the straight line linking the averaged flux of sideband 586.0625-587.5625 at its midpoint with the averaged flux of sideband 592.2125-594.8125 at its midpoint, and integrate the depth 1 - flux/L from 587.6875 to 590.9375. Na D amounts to 0.358 nm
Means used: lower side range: 12.3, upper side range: 11.1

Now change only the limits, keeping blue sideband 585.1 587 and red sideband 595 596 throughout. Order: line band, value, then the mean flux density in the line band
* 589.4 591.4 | 0.140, 10.9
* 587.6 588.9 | 0.113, 11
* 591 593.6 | 0.026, 11.4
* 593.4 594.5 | 0.042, 10.8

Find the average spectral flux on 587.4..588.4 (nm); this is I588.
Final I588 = 11.4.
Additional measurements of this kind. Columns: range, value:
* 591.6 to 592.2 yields 10.8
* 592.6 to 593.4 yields 11.7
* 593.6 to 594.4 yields 10.8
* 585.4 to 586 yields 12.2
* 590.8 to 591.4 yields 11.9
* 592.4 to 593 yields 11.8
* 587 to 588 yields 11.5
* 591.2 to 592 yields 11.5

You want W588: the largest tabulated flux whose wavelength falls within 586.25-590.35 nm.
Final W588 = 12.73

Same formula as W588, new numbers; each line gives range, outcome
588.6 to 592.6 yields 12.05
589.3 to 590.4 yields 11.26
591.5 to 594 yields 11.93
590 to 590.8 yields 11.8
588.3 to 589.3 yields 11.11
